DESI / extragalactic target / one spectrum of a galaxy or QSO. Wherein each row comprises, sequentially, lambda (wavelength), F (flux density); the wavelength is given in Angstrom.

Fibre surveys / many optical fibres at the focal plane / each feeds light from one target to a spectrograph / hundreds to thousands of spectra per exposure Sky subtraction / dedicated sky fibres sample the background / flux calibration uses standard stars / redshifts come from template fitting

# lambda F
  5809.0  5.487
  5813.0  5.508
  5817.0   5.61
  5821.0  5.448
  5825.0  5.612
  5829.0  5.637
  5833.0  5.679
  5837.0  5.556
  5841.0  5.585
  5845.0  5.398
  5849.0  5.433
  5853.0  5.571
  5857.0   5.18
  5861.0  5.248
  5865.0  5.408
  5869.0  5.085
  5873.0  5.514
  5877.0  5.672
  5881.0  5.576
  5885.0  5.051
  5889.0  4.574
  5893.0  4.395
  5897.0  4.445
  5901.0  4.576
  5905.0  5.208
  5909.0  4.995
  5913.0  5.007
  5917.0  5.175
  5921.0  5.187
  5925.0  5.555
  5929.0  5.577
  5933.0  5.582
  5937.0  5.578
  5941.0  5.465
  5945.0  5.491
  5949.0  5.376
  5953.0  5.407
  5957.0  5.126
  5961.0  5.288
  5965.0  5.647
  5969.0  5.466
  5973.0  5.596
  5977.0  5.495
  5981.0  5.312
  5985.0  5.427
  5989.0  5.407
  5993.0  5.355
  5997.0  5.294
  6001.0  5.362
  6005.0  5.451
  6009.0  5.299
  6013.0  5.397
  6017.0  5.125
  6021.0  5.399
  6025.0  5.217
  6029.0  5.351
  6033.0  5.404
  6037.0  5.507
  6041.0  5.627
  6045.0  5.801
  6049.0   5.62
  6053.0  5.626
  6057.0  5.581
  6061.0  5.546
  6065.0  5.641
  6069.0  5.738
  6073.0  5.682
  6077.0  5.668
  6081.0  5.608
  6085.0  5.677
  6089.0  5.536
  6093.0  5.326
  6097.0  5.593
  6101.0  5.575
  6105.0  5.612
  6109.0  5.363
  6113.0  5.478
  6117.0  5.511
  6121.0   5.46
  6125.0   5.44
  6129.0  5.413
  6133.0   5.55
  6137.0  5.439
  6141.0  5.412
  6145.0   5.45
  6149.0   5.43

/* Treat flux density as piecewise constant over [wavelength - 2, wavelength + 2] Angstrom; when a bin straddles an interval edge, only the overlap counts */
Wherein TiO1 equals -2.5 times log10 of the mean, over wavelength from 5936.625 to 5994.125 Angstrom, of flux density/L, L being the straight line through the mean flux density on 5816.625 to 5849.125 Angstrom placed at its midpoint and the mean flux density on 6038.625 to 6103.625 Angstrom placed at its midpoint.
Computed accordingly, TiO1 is 0.03 mag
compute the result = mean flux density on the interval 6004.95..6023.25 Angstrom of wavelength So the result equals 5.32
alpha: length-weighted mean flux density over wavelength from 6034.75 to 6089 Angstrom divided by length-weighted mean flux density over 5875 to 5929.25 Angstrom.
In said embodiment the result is 1.11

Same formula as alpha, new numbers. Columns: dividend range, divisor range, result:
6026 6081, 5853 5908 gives 1.10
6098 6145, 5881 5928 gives 1.10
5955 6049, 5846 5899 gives 1.05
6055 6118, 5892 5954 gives 1.07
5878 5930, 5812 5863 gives 0.91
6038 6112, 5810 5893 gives 1.04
